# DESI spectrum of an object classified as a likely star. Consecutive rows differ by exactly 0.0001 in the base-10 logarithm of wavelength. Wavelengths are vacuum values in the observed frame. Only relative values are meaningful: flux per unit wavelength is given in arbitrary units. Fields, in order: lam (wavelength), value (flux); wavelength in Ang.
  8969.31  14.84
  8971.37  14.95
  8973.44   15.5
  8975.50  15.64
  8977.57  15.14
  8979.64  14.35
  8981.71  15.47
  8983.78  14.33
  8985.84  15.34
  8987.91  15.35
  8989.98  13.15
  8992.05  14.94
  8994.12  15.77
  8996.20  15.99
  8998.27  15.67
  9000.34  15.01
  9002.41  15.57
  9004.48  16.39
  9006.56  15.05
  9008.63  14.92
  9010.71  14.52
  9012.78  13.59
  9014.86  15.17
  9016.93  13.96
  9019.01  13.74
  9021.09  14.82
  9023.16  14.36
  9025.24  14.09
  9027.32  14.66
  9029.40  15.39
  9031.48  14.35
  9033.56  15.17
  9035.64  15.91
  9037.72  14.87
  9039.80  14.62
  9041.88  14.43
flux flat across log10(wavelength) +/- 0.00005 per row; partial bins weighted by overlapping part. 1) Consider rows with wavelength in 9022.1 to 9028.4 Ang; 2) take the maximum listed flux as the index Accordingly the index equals 14.66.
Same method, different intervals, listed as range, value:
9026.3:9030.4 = 15.39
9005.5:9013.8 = 15.05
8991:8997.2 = 15.99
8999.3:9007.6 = 16.39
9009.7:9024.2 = 15.17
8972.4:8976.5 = 15.64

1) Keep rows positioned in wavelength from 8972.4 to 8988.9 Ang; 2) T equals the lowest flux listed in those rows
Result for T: 14.33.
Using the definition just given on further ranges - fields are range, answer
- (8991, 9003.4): 14.94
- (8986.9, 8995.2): 13.15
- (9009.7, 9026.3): 13.59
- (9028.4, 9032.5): 14.35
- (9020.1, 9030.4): 14.09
